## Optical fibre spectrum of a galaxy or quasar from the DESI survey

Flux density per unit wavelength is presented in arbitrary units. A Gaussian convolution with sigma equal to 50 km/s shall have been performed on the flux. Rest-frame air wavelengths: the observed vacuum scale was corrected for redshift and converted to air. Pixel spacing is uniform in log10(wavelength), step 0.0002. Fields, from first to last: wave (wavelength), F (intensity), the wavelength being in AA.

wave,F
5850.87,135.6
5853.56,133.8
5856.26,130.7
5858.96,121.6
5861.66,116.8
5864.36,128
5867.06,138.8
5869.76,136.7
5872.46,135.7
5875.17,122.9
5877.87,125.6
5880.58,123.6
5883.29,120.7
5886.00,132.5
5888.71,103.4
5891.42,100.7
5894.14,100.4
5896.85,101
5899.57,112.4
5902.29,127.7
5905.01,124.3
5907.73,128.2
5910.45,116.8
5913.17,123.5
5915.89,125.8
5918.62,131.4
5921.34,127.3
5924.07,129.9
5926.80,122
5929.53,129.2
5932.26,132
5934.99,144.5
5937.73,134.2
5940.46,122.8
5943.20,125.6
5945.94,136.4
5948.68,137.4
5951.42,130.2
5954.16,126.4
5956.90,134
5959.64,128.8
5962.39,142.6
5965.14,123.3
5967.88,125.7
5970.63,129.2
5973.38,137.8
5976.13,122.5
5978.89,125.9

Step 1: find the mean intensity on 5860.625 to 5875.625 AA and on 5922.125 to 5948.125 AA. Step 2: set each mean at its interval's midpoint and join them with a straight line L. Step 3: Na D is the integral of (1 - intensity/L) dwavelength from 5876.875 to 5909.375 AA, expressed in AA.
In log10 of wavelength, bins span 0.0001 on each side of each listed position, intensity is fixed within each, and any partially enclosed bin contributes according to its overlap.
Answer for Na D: 3.5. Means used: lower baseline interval 131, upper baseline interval 131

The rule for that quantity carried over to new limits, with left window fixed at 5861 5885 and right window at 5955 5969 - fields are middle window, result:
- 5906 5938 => 0.27 AA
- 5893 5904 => 1.52 AA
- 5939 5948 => 0.09 AA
